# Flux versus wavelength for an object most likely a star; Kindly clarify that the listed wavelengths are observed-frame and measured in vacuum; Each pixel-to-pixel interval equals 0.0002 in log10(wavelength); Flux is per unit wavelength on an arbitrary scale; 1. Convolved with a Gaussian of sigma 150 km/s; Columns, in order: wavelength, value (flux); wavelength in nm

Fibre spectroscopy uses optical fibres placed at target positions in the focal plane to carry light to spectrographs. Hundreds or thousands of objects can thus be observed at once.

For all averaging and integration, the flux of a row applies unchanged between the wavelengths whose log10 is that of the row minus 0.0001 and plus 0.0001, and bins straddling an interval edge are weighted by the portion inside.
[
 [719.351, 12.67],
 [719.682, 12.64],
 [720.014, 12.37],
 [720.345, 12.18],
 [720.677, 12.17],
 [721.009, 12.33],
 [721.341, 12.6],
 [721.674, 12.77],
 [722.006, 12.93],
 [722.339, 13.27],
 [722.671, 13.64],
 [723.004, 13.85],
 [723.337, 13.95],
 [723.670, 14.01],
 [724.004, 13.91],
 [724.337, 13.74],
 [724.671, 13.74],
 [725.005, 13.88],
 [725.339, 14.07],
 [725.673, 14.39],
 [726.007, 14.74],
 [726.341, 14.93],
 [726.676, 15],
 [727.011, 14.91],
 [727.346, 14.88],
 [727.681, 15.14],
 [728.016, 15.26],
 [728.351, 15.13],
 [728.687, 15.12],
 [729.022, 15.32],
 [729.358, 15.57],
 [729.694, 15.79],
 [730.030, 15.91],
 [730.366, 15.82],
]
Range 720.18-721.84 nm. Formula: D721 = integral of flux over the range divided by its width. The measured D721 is 12.4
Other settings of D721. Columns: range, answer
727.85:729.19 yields 15.2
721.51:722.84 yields 13.2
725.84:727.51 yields 14.9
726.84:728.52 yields 15.1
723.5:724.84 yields 13.8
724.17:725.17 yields 13.8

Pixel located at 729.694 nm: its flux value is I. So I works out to 15.79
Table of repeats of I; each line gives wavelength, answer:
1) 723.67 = 14.01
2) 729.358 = 15.57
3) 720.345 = 12.18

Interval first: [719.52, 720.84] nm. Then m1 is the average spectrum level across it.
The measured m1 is 12.3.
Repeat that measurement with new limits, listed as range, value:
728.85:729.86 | 15.6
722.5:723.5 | 13.8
